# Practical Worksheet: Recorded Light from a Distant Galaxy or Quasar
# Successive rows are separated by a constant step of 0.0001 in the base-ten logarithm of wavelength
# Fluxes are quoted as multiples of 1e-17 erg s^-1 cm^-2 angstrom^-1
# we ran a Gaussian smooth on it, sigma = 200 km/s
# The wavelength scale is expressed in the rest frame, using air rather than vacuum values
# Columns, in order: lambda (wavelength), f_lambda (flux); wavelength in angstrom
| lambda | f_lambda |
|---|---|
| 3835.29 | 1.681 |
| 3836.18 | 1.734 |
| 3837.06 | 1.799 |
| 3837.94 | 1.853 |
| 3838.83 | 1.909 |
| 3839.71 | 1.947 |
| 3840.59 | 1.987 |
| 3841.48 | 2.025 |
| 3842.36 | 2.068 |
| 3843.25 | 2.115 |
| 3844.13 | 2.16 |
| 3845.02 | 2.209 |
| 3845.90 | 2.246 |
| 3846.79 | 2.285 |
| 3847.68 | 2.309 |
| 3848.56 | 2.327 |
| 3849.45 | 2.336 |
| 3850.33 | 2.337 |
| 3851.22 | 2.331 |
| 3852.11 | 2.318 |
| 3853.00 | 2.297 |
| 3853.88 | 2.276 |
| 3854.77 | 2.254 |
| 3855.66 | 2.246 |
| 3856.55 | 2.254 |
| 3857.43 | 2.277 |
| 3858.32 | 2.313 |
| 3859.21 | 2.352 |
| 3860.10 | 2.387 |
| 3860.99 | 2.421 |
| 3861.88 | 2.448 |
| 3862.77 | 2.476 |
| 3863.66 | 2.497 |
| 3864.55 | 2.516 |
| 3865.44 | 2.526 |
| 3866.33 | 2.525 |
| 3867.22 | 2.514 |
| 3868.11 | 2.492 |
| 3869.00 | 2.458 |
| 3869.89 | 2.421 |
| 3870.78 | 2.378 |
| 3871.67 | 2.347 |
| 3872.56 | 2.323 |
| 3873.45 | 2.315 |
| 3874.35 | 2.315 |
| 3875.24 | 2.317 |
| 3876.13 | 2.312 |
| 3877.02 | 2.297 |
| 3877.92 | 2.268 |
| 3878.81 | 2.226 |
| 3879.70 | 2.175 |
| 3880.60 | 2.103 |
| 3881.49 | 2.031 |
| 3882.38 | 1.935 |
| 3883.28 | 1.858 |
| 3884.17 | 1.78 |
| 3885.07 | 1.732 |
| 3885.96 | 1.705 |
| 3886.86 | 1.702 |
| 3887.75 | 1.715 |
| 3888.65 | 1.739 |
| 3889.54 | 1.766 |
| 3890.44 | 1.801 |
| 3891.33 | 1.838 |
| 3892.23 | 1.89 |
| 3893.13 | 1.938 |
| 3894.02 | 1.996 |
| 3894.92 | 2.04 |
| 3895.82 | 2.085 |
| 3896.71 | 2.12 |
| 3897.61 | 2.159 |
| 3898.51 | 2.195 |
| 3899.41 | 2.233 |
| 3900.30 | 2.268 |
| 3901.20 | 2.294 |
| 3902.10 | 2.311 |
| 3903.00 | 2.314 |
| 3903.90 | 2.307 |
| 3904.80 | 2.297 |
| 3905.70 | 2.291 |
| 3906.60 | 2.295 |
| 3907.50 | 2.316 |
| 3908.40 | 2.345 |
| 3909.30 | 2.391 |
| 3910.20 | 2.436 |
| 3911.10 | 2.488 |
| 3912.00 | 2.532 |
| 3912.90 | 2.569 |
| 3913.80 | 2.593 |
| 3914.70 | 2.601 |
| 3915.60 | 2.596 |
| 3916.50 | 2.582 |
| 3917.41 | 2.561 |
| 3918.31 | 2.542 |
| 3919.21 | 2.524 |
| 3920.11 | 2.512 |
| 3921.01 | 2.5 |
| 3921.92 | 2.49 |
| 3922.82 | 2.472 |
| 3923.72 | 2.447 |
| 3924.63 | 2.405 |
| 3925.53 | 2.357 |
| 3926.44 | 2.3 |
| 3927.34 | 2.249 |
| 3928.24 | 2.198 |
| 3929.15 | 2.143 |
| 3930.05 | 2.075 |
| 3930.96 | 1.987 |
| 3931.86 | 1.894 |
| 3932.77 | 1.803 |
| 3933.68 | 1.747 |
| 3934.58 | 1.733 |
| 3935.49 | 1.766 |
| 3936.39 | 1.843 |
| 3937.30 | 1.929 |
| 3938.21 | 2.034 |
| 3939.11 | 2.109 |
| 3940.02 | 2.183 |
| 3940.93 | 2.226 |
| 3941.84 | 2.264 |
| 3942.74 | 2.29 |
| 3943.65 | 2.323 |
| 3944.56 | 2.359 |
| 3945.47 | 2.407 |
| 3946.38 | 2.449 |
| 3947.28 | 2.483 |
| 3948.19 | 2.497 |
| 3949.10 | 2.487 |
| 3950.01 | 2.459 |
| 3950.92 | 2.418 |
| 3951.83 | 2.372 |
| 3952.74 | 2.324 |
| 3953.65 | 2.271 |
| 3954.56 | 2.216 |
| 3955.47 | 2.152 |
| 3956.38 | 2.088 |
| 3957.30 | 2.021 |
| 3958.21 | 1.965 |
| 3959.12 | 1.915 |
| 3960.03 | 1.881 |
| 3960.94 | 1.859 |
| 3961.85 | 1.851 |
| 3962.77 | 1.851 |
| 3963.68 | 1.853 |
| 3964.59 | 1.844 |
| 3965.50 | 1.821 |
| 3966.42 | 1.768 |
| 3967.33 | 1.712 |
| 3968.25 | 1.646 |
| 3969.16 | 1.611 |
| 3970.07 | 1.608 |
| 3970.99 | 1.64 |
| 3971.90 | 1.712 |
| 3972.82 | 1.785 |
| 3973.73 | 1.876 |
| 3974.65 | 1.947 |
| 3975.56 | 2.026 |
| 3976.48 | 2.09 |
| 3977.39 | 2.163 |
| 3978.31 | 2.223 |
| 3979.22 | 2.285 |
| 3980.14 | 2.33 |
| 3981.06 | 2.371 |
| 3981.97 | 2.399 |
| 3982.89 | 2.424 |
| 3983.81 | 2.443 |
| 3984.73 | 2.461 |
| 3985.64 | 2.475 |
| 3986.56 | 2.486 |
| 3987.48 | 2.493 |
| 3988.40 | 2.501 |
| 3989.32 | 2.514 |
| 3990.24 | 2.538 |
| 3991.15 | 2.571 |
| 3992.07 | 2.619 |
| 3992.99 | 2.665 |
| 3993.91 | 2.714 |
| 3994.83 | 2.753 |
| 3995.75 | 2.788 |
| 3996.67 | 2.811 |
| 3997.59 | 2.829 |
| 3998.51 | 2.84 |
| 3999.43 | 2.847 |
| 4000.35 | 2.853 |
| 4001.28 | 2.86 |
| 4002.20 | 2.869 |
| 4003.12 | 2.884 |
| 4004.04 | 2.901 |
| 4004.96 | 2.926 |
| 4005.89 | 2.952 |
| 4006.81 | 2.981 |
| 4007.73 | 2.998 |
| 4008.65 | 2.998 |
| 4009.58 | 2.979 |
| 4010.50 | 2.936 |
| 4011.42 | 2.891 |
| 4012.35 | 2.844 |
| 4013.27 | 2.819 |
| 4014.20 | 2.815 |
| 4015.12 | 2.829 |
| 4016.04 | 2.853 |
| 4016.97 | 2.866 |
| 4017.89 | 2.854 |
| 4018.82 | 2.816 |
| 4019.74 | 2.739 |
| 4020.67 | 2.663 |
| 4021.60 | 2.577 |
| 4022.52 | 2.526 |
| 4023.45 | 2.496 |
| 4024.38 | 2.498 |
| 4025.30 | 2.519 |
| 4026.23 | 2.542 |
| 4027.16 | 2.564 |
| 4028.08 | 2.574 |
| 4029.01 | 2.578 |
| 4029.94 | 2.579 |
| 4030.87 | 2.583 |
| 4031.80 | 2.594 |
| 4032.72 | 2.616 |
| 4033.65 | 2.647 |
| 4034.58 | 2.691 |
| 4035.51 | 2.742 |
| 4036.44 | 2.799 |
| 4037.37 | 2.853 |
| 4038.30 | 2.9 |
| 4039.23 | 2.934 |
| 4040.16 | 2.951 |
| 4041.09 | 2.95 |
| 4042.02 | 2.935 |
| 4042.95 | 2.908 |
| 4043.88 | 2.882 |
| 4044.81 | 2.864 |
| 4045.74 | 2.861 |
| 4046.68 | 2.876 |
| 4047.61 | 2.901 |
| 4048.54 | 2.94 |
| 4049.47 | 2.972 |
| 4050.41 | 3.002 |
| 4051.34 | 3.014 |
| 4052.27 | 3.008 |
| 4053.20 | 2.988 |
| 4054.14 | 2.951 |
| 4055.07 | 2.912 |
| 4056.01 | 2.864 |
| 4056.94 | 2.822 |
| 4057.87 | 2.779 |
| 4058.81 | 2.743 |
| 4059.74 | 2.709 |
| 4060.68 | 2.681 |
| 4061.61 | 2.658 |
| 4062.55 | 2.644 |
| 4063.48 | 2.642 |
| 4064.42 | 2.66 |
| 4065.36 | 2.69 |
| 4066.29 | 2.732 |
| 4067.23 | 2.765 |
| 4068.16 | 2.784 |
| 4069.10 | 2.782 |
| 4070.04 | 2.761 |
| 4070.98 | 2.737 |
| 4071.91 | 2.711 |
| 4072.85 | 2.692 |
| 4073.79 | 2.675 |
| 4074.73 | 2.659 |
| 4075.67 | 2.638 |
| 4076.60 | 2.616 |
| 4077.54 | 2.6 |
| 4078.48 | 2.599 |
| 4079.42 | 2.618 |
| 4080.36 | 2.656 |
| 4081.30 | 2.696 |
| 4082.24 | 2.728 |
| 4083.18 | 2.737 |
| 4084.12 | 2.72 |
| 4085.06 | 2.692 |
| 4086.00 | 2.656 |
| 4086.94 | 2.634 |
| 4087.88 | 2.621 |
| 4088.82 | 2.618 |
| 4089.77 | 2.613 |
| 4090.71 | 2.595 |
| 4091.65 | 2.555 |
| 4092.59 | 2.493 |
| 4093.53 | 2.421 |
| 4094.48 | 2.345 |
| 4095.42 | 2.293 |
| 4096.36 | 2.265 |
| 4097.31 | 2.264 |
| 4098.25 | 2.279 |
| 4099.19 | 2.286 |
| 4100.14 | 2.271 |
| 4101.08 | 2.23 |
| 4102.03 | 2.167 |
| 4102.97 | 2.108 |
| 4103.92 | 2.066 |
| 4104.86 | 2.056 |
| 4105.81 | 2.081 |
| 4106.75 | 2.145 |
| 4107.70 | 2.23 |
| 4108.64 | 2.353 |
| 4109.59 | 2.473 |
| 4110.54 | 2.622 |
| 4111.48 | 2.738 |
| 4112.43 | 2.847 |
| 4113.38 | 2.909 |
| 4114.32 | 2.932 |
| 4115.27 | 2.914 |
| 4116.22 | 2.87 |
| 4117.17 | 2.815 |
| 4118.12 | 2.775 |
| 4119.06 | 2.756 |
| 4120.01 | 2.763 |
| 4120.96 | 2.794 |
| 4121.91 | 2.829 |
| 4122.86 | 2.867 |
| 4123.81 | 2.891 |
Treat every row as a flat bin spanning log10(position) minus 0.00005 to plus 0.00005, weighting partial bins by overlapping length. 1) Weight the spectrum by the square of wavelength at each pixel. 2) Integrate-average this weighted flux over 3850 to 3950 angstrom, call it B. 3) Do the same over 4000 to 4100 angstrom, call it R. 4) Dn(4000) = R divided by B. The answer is 1.3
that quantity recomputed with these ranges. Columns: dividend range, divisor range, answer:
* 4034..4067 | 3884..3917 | 1.41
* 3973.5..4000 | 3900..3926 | 1.05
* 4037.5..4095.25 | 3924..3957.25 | 1.34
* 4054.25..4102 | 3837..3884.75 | 1.29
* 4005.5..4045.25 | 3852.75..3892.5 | 1.36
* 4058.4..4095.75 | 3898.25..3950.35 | 1.24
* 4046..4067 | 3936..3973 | 1.44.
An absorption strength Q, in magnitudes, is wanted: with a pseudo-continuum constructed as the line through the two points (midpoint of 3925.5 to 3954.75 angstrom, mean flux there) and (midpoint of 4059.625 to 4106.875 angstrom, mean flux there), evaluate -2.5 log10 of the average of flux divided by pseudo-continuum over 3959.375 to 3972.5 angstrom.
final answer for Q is 0.26 mag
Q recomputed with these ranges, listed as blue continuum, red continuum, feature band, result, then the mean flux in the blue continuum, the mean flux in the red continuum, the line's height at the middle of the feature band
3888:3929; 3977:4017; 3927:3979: 0.21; 2.29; 2.69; 2.49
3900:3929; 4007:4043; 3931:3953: 0.15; 2.42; 2.76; 2.5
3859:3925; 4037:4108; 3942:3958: 0.03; 2.27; 2.65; 2.39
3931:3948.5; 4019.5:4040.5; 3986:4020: -0.12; 2.12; 2.66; 2.5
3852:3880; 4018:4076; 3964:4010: 0.09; 2.36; 2.76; 2.62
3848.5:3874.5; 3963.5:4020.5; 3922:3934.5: 0.13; 2.38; 2.49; 2.43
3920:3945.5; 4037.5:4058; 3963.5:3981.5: 0.26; 2.17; 2.92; 2.43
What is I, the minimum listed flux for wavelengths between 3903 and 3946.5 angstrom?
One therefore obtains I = 1.733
